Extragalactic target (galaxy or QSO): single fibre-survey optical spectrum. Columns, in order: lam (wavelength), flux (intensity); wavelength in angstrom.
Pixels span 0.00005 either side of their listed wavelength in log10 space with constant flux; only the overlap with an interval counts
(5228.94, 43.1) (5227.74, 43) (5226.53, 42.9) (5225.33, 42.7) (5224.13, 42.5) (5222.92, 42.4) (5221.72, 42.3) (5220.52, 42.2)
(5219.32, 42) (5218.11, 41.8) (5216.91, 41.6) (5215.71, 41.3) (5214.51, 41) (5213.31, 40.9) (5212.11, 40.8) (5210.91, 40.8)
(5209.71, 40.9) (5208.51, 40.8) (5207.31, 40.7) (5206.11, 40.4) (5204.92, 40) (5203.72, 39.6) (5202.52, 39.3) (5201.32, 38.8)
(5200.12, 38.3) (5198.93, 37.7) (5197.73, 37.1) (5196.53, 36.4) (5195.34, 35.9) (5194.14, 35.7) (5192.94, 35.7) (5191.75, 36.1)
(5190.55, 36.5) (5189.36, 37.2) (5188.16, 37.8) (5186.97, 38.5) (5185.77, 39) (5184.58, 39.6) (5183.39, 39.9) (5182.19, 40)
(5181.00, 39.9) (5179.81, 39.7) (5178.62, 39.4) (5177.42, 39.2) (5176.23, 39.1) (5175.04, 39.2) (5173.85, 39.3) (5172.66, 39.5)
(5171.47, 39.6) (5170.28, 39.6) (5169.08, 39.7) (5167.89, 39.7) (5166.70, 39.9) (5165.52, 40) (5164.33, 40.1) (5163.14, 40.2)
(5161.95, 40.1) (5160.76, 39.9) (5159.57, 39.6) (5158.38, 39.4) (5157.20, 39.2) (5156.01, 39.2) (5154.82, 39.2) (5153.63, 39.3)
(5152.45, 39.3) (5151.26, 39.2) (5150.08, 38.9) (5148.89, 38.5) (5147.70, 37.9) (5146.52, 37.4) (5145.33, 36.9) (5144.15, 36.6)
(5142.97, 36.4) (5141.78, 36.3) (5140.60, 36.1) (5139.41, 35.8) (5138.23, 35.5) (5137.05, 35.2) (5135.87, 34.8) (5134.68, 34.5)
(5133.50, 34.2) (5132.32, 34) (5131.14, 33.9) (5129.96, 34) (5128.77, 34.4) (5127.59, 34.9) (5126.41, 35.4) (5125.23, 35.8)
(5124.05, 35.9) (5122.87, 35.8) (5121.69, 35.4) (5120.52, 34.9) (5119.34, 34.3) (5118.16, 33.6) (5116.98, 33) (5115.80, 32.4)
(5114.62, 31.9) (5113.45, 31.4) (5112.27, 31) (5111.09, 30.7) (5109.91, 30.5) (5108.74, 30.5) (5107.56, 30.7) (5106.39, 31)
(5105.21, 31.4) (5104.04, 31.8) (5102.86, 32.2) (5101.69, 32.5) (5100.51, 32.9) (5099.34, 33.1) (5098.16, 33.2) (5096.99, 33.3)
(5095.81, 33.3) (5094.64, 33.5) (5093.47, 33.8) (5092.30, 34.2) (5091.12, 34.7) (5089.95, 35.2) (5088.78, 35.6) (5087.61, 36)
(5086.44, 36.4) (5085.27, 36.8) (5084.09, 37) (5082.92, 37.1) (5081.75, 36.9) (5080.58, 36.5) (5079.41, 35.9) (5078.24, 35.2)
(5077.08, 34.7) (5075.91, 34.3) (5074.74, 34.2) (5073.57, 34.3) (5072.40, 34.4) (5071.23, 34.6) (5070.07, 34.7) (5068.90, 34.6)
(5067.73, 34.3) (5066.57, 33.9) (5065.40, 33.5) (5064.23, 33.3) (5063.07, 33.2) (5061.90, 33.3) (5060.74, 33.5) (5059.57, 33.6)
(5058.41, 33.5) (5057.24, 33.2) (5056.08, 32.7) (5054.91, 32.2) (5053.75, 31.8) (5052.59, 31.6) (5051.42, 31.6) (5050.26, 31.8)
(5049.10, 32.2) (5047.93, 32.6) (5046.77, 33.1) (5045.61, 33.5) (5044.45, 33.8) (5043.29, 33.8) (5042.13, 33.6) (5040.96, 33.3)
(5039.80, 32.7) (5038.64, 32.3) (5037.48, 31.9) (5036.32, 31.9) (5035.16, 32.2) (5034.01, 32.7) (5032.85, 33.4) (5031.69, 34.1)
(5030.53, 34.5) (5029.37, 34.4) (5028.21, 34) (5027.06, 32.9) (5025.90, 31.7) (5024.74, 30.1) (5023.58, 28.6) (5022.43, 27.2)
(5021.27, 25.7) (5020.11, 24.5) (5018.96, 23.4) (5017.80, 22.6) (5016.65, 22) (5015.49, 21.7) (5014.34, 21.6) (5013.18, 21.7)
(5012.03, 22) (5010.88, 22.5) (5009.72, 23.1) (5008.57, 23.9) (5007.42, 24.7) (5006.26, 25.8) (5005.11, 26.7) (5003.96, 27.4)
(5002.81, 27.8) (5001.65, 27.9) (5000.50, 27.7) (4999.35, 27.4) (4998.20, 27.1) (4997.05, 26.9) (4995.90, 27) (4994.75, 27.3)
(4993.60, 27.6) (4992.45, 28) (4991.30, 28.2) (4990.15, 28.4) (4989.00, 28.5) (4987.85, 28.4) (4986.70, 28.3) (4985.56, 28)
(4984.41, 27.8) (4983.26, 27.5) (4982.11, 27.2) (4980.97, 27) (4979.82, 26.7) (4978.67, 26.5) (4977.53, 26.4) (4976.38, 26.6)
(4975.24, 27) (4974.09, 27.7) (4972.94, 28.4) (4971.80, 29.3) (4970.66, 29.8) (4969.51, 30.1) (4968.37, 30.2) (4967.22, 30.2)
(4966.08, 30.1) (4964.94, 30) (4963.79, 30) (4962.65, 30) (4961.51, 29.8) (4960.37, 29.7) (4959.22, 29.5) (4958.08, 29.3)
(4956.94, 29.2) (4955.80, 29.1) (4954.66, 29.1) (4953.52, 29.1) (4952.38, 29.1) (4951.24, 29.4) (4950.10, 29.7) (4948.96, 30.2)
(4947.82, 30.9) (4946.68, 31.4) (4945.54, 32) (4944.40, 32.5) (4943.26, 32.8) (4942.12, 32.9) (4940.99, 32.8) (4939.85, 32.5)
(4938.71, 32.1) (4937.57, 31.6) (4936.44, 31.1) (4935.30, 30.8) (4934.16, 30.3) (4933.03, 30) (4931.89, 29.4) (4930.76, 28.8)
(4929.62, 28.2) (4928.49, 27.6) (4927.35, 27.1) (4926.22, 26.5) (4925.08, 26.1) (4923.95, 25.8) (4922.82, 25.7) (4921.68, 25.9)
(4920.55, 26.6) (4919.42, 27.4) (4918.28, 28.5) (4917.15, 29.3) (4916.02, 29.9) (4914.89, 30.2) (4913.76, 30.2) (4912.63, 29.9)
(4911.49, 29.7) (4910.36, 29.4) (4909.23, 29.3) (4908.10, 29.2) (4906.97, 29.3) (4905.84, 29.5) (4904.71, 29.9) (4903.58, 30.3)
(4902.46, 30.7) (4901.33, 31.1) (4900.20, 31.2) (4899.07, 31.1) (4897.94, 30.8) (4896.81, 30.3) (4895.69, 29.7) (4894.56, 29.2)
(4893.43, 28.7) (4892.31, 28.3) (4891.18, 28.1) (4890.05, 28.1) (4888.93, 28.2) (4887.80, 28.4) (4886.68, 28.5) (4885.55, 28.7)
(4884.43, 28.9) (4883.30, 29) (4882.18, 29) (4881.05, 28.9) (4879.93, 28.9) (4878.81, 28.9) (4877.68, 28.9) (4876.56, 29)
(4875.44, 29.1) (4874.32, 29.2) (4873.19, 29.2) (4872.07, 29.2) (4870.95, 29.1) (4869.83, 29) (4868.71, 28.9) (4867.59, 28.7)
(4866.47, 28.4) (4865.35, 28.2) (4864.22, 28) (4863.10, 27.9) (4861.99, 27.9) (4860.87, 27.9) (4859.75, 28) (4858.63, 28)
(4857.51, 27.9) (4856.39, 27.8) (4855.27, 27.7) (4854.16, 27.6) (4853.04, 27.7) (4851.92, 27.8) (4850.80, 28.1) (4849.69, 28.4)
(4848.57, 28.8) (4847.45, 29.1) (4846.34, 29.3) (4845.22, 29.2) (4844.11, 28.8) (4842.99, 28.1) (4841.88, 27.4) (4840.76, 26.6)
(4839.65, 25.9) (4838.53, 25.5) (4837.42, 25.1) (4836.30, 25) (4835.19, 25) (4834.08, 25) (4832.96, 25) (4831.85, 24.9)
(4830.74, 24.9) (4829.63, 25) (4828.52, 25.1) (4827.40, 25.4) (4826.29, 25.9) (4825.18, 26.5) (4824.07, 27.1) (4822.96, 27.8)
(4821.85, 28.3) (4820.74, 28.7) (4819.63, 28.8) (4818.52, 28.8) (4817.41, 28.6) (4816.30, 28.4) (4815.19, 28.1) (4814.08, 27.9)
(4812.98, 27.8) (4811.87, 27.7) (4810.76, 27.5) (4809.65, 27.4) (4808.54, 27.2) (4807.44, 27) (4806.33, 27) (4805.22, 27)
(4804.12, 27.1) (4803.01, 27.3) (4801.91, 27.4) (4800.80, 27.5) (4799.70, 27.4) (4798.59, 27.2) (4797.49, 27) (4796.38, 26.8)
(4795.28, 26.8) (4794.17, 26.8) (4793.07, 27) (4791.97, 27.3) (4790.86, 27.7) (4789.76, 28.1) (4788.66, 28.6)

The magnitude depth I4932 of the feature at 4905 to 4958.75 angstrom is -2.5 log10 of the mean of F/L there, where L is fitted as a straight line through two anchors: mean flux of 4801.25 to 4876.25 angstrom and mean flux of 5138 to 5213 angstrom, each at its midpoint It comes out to 0.04 mag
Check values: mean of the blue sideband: 27.5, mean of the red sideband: 38.7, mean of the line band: 29.5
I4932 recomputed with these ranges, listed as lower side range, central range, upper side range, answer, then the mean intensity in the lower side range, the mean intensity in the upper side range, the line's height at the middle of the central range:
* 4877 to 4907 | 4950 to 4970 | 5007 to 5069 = 0.01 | 29.4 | 30.4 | 29.8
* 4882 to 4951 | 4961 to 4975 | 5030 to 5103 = 0.05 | 29.5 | 33.8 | 31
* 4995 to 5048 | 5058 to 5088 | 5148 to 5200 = -0.09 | 28.6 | 38.8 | 32.1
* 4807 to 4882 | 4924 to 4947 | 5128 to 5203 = 0.01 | 27.7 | 37.9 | 30.6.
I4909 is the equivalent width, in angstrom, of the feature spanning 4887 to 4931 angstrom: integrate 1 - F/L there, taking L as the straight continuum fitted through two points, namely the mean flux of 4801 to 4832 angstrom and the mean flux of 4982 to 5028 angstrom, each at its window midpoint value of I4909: -3.2 angstrom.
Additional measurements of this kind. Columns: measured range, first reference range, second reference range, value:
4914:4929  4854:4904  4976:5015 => 0.28 angstrom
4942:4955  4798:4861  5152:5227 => 0.26 angstrom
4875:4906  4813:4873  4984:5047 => -1.75 angstrom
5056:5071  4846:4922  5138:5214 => 0.54 angstrom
